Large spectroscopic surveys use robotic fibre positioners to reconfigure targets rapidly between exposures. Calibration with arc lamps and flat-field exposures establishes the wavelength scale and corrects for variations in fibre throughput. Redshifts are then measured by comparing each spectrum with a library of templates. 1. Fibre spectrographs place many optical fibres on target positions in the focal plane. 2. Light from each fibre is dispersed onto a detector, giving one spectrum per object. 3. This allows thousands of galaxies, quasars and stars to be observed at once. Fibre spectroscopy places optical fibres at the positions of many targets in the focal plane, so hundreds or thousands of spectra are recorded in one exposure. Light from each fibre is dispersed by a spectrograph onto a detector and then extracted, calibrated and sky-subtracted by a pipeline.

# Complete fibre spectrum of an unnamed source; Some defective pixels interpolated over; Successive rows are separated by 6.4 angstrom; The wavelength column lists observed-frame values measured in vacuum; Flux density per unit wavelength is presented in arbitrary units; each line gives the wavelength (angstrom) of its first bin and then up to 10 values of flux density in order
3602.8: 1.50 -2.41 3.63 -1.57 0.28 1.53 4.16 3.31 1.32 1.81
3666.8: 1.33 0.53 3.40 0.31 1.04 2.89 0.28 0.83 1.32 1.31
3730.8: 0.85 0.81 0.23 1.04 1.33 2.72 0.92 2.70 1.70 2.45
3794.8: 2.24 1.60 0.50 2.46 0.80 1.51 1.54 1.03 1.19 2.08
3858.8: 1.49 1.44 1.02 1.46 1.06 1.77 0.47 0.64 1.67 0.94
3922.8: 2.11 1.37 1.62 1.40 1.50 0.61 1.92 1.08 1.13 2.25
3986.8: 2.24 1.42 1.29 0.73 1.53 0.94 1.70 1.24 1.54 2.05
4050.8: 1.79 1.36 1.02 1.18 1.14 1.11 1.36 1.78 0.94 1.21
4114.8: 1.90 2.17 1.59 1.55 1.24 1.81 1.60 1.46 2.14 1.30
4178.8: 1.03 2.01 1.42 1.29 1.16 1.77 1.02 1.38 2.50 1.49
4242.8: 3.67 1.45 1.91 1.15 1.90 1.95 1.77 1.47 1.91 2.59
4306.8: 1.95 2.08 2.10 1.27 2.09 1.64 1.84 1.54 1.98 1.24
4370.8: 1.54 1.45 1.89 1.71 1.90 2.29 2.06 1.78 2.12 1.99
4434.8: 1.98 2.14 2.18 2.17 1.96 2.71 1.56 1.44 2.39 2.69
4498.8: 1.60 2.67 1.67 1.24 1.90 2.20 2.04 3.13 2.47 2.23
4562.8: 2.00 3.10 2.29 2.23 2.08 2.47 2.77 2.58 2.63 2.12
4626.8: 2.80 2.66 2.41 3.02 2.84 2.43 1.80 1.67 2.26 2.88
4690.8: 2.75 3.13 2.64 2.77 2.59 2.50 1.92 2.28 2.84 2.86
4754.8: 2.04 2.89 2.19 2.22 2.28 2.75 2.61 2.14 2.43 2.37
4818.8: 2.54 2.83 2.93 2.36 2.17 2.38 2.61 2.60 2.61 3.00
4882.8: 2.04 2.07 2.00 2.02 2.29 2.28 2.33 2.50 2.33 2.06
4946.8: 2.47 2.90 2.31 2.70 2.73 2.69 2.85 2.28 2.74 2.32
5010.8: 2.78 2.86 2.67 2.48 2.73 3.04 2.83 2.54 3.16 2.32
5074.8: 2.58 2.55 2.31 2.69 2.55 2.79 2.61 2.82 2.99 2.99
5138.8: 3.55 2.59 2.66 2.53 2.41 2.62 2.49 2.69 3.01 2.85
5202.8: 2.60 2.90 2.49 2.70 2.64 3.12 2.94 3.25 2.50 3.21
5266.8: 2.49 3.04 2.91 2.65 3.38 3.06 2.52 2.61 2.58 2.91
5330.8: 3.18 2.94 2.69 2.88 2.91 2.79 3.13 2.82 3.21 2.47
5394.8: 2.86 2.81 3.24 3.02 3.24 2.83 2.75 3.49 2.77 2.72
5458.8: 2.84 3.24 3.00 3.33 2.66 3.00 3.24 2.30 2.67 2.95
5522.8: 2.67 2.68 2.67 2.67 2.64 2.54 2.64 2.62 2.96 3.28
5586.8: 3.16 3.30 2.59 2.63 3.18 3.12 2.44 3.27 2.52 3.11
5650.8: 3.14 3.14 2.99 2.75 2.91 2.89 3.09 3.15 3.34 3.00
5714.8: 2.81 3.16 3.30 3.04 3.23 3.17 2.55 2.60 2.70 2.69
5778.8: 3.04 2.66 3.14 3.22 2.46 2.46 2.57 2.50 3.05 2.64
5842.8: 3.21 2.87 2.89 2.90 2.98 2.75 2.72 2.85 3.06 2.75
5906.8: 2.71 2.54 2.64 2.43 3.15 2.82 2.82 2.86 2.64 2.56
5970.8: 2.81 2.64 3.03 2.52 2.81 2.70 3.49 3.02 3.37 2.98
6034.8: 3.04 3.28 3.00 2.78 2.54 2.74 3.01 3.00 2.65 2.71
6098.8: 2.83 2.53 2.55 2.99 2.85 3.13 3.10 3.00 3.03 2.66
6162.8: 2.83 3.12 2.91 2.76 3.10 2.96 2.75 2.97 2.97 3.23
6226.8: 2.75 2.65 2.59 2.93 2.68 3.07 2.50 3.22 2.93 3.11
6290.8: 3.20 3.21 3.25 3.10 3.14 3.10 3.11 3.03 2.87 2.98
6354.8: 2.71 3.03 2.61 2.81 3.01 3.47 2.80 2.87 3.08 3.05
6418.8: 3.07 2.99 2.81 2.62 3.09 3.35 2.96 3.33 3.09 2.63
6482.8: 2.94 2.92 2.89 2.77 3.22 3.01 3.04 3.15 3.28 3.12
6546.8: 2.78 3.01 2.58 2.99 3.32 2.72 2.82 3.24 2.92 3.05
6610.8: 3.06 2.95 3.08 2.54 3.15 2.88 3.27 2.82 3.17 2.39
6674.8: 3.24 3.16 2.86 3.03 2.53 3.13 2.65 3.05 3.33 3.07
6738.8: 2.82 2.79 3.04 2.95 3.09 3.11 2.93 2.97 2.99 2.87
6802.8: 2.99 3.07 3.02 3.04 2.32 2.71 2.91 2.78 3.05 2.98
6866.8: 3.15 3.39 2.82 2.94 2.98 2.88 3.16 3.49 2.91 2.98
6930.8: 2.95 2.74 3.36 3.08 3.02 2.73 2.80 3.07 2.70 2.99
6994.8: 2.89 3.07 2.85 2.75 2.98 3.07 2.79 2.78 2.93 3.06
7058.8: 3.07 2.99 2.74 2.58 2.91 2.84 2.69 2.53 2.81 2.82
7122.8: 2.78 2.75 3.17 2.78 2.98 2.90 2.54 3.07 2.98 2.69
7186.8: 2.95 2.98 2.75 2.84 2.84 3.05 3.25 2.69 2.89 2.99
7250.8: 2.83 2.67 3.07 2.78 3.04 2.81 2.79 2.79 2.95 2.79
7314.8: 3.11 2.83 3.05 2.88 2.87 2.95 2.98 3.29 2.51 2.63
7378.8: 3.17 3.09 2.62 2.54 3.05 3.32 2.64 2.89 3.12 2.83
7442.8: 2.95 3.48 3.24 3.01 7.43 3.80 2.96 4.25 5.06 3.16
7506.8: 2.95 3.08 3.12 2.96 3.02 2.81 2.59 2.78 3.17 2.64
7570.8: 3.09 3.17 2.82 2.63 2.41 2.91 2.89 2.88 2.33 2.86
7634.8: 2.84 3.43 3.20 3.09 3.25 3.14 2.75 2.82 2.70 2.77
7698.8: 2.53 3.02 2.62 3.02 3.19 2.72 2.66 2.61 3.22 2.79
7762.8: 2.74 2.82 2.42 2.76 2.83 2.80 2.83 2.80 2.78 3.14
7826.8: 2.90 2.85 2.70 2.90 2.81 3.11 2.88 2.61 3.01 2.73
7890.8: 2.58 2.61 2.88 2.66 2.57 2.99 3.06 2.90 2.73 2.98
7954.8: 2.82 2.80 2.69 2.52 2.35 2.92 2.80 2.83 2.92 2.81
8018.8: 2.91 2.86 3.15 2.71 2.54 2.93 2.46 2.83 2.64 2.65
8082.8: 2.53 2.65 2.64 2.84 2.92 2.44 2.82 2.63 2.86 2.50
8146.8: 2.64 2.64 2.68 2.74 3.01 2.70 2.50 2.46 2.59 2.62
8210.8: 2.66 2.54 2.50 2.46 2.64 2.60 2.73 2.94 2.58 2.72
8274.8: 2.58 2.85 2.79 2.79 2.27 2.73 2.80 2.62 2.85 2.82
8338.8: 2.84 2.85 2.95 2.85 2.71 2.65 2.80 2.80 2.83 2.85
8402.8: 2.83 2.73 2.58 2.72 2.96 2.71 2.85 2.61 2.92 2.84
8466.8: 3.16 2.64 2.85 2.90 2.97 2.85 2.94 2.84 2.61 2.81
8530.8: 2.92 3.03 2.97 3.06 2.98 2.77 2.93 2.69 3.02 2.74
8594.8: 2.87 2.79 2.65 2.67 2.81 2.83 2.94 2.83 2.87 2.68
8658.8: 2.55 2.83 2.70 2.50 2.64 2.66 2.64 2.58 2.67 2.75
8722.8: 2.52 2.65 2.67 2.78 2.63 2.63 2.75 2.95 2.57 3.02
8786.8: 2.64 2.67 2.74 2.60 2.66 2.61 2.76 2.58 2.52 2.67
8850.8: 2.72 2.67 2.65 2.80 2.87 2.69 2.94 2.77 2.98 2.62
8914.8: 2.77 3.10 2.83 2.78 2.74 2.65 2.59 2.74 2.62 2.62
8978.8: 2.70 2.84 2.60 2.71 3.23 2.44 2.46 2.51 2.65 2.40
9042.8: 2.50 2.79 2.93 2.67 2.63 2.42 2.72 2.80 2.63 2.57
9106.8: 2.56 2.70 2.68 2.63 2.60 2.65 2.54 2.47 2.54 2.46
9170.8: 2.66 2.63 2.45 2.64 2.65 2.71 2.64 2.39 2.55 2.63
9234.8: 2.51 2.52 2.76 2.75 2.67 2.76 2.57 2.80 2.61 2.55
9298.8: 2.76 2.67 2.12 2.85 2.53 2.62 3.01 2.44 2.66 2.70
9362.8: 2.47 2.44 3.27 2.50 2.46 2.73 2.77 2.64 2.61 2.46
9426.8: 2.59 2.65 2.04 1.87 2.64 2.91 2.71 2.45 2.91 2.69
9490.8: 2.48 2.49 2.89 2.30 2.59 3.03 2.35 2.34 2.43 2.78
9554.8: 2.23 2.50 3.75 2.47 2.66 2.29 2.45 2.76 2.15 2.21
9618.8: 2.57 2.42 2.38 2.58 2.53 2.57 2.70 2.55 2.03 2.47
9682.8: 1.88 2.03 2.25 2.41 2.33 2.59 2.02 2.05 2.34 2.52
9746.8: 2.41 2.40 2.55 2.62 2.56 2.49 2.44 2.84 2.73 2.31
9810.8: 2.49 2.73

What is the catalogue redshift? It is 0.14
